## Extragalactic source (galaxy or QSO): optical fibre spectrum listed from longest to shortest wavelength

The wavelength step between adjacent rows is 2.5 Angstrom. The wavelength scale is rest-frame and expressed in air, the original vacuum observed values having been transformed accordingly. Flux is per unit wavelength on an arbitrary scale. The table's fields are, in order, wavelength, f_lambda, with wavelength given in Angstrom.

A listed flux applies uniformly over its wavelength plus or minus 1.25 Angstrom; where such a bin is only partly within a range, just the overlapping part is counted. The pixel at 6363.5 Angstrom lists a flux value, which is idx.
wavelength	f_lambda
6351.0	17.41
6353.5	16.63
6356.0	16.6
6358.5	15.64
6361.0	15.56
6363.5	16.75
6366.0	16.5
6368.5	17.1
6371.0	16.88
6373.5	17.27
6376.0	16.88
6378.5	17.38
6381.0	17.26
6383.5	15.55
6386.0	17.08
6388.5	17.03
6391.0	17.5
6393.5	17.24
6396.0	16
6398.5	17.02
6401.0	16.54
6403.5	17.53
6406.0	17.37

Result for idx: 16.75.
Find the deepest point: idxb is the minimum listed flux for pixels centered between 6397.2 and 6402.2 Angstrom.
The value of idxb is 16.54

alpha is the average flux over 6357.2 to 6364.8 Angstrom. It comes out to 16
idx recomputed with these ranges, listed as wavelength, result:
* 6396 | 16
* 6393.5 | 17.24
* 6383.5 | 15.55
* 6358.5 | 15.64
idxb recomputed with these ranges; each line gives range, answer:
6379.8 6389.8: 15.55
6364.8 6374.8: 16.5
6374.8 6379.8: 16.88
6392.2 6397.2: 16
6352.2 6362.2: 15.56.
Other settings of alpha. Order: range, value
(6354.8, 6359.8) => 16.1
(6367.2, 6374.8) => 17.1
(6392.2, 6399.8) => 16.8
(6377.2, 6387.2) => 16.8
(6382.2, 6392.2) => 16.8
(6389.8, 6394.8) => 17.4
